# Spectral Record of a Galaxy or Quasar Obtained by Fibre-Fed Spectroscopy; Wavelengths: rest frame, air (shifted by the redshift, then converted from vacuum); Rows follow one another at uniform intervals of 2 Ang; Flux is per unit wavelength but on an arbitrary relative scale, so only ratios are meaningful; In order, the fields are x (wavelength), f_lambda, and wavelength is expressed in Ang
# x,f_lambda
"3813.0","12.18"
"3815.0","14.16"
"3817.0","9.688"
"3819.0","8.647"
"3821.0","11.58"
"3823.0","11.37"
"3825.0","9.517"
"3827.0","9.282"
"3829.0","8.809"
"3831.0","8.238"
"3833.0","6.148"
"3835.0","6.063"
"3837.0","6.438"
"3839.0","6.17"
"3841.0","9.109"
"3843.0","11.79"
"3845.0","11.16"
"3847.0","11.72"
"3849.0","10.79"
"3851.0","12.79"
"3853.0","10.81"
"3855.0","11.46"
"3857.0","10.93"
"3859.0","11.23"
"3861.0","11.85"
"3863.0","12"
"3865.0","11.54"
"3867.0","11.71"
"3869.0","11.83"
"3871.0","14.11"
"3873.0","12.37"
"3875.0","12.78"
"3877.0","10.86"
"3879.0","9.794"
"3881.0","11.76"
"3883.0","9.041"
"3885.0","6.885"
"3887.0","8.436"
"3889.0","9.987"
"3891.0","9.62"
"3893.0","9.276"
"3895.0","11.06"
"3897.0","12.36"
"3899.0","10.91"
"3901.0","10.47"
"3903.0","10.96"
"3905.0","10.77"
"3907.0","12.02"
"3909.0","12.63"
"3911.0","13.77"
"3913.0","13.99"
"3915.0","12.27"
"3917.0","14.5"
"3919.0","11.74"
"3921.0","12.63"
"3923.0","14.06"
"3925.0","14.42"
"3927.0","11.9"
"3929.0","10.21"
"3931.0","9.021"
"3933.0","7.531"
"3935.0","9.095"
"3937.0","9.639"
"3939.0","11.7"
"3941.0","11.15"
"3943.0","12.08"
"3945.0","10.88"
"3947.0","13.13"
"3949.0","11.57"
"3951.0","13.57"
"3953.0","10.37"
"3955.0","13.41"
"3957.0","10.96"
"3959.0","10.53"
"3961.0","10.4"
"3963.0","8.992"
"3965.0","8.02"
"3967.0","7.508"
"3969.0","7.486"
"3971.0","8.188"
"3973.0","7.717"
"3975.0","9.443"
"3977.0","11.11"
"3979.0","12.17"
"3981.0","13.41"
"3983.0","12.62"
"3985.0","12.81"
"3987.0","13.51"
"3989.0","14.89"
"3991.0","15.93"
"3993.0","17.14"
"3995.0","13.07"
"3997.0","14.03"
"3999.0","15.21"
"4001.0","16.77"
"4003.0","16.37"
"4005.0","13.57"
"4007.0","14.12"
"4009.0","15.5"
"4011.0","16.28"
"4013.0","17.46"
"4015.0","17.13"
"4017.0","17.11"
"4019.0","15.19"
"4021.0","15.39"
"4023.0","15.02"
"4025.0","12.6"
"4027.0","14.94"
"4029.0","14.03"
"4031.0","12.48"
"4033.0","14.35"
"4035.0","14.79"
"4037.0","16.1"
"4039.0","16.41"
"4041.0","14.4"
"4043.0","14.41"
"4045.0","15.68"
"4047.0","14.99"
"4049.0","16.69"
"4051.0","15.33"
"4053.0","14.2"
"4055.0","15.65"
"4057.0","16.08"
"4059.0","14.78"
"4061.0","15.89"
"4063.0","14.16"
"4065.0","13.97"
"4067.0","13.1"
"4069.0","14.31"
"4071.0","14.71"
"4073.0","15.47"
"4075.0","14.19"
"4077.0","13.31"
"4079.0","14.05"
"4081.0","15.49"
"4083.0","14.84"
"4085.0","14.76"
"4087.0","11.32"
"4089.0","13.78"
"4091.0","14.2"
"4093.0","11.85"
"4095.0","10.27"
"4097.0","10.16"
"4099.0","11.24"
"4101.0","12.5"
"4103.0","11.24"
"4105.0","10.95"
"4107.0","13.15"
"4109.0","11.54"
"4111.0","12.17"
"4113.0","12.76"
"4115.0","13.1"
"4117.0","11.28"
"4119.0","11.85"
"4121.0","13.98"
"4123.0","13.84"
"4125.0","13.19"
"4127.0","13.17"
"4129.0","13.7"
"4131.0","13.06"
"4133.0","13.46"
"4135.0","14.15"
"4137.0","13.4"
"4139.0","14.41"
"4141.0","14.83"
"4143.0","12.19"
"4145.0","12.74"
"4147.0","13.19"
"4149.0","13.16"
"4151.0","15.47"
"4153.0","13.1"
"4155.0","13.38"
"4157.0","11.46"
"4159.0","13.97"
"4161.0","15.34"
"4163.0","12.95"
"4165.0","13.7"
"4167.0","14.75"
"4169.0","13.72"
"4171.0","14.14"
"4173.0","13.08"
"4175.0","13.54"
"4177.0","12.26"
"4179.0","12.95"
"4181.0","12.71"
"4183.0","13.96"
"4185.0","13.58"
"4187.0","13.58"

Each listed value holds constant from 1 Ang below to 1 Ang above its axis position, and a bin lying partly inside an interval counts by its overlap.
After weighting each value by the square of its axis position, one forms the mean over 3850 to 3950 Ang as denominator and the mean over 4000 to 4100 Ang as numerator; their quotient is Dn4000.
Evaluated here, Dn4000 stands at 1.38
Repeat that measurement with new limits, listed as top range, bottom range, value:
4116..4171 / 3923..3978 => 1.42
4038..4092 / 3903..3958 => 1.33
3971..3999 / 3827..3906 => 1.32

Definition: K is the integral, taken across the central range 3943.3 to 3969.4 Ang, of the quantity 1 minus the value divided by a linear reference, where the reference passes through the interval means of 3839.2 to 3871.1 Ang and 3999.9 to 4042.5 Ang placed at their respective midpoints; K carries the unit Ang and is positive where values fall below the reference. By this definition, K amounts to 5.8 Ang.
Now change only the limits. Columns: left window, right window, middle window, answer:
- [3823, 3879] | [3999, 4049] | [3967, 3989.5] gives 4.9 Ang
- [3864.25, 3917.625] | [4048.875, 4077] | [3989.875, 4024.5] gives -4.8 Ang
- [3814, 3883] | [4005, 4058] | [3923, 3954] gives 4.0 Ang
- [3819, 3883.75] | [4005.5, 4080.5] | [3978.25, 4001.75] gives -1.0 Ang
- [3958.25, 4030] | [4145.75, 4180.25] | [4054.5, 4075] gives -2.2 Ang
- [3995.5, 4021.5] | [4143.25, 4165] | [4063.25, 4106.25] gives 4.0 Ang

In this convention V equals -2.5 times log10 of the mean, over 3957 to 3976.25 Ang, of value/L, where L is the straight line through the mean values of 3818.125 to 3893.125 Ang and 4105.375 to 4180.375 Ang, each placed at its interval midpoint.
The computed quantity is 0.275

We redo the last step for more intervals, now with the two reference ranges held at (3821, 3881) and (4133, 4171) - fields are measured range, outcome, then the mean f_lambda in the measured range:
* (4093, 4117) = 0.127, 11.7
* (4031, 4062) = -0.210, 15.2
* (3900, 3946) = -0.038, 11.6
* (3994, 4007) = -0.221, 14.8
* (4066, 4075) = -0.125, 14.4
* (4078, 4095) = -0.050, 13.6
